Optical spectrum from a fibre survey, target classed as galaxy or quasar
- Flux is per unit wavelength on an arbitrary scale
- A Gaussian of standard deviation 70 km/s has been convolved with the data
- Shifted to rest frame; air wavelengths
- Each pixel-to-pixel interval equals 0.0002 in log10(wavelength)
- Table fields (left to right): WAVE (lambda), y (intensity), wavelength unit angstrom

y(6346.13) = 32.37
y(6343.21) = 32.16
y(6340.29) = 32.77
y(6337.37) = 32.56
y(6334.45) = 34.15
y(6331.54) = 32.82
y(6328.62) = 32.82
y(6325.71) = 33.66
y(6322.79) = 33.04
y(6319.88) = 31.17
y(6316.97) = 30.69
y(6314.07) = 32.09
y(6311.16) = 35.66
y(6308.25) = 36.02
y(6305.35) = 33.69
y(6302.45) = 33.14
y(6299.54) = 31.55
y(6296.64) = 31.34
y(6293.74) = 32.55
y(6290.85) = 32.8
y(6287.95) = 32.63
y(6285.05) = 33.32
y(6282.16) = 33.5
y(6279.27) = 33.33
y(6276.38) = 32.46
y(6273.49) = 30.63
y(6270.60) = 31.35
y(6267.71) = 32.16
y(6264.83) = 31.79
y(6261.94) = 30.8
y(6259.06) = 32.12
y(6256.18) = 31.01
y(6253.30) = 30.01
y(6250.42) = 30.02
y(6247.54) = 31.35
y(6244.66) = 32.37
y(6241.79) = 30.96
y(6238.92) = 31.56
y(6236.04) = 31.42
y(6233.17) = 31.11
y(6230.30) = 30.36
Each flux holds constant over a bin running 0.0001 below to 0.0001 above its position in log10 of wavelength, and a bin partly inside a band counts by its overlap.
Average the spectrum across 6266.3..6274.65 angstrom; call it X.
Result 31.4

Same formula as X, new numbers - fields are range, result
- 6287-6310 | 33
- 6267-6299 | 32.4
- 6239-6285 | 31.7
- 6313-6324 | 31.7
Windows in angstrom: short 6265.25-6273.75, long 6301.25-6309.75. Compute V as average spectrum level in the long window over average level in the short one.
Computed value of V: 1.1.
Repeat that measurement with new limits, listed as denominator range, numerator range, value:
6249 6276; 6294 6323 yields 1.05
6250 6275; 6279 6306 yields 1.05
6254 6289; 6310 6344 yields 1.02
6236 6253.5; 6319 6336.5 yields 1.06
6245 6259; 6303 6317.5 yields 1.09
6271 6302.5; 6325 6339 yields 1.02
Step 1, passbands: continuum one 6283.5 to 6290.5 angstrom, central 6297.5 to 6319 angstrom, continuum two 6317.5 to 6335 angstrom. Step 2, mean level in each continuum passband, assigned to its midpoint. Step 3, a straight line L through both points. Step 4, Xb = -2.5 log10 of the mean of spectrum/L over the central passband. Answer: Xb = -0.01 mag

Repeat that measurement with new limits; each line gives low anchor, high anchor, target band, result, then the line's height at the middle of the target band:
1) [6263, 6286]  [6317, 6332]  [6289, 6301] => 0.01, 32.4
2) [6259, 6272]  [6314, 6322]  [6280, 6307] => -0.04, 31.5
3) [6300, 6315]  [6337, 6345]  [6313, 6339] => 0.02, 33.2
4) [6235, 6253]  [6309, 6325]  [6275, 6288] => -0.04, 32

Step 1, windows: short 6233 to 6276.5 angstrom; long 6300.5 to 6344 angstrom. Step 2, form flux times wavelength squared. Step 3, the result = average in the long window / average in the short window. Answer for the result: 1.1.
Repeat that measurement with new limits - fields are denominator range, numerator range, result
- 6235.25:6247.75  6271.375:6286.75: 1.05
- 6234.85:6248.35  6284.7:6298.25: 1.05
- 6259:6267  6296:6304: 1.03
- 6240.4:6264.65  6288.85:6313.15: 1.09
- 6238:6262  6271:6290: 1.06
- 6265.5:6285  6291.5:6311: 1.04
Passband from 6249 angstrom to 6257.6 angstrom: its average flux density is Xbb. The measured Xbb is 30.3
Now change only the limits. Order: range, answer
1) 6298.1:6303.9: 32.3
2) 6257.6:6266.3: 31.6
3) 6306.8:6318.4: 33.6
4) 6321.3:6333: 33.1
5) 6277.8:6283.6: 33.4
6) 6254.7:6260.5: 31.6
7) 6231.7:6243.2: 31.3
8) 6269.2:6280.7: 31.9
